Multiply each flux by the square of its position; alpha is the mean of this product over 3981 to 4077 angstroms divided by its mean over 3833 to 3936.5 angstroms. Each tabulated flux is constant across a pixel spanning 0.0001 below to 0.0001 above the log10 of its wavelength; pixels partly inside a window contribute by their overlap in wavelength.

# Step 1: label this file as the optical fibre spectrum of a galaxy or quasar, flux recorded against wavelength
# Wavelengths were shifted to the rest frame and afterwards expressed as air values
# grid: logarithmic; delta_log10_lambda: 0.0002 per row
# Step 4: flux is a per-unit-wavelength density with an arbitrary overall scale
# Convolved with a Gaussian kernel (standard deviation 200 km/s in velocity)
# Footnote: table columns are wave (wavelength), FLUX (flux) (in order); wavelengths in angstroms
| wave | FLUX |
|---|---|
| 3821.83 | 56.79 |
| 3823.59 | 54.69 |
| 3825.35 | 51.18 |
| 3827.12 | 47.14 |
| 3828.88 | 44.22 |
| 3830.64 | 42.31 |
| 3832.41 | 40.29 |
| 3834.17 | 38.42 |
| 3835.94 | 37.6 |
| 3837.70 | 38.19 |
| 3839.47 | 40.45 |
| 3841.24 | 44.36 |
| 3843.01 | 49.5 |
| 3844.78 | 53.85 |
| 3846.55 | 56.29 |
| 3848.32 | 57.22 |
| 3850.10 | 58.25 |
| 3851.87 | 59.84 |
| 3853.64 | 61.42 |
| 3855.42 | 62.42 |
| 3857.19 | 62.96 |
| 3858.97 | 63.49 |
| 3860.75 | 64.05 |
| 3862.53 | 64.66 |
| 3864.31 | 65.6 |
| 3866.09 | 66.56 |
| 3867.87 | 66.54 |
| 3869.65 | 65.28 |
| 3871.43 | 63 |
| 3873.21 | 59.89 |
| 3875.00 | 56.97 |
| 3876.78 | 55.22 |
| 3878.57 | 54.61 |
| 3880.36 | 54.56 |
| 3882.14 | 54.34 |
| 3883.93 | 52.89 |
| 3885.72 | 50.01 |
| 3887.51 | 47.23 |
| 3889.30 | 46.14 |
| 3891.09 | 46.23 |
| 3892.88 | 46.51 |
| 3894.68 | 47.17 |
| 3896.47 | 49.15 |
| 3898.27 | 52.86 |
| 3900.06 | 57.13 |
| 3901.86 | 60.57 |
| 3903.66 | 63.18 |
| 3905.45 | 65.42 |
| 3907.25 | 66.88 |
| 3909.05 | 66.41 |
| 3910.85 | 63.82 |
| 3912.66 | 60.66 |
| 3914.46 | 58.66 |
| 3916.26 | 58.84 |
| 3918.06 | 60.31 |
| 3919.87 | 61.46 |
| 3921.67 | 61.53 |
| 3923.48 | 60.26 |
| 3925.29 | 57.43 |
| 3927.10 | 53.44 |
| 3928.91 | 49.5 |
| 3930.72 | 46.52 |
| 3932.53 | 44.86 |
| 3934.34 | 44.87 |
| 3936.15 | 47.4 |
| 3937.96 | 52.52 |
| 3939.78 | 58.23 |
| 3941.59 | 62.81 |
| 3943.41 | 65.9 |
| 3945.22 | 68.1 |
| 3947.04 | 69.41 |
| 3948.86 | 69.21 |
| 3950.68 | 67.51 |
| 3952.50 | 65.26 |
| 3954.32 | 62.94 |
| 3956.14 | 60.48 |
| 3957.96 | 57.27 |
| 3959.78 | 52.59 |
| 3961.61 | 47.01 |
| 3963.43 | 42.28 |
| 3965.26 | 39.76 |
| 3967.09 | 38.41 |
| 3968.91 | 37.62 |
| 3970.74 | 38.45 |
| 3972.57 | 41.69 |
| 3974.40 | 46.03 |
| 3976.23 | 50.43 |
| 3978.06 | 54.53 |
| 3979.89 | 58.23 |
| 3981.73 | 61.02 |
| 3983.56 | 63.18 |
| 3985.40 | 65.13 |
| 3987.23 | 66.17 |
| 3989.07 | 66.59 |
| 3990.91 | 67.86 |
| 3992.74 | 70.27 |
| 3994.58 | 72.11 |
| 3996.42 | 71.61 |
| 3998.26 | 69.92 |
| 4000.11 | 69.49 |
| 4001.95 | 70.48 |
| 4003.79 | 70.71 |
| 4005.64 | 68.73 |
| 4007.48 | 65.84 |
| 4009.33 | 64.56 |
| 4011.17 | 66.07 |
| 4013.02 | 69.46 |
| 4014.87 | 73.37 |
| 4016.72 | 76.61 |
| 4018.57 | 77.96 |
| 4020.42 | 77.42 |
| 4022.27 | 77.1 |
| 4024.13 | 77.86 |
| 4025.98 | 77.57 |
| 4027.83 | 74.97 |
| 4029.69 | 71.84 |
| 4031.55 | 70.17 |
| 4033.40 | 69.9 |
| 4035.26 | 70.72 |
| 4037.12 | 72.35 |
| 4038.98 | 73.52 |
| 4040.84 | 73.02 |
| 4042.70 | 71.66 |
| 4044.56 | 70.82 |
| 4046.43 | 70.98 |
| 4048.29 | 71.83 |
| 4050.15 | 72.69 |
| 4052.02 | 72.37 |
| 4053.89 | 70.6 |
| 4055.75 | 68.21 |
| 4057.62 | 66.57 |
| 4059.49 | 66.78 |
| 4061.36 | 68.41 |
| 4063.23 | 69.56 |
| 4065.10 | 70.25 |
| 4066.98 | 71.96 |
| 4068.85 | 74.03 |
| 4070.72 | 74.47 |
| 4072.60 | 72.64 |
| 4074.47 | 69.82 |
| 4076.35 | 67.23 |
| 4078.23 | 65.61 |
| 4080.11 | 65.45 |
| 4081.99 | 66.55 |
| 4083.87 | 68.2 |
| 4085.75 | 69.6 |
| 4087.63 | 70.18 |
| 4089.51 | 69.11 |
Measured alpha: 1.37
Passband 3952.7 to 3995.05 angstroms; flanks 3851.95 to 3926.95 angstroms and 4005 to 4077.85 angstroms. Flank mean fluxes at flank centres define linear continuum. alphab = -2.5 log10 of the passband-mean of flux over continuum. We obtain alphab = 0.199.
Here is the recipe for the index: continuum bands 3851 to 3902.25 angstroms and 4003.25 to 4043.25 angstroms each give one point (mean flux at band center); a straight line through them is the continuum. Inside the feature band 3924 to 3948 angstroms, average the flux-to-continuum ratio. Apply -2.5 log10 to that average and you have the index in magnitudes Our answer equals 0.142 mag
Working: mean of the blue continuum 57.1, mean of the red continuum 72.4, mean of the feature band 55.6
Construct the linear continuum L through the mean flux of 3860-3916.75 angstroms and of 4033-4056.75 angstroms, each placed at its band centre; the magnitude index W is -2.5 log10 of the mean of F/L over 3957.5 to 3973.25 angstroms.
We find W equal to 0.43 mag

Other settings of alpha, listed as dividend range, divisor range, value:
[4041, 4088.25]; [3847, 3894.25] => 1.33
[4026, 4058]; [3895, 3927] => 1.28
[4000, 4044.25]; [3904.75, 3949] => 1.29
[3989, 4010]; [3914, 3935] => 1.31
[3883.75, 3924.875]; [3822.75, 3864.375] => 1.12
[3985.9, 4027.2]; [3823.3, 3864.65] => 1.48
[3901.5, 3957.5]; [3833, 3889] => 1.12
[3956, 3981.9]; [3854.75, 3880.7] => 0.81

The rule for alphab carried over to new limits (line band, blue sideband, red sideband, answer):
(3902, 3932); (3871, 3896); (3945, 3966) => -0.085 mag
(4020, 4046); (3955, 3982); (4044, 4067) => -0.144 mag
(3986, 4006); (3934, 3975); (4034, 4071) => -0.138 mag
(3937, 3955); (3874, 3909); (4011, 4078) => -0.061 mag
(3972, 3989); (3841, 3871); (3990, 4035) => 0.214 mag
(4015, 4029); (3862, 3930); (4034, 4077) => -0.130 mag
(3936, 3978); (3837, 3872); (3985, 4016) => 0.209 mag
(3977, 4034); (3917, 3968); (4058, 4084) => -0.115 mag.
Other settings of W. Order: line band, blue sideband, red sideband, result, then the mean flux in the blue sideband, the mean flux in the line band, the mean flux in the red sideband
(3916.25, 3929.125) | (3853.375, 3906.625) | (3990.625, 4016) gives 0.06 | 57.5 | 58.2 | 69.4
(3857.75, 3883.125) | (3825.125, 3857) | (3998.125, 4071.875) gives -0.16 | 49.3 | 61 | 71.5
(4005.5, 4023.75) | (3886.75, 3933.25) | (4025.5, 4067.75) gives -0.07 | 55.9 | 72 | 71.1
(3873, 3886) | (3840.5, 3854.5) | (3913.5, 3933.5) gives 0.01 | 55.2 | 54.8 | 55.7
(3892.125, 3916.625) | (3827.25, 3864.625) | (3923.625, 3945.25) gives -0.10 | 52.4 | 58.4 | 54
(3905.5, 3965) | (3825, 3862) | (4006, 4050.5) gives 0.06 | 51.3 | 58.2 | 72.4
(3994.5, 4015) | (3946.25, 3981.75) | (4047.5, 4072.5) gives -0.15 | 52.7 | 69.1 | 70.7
